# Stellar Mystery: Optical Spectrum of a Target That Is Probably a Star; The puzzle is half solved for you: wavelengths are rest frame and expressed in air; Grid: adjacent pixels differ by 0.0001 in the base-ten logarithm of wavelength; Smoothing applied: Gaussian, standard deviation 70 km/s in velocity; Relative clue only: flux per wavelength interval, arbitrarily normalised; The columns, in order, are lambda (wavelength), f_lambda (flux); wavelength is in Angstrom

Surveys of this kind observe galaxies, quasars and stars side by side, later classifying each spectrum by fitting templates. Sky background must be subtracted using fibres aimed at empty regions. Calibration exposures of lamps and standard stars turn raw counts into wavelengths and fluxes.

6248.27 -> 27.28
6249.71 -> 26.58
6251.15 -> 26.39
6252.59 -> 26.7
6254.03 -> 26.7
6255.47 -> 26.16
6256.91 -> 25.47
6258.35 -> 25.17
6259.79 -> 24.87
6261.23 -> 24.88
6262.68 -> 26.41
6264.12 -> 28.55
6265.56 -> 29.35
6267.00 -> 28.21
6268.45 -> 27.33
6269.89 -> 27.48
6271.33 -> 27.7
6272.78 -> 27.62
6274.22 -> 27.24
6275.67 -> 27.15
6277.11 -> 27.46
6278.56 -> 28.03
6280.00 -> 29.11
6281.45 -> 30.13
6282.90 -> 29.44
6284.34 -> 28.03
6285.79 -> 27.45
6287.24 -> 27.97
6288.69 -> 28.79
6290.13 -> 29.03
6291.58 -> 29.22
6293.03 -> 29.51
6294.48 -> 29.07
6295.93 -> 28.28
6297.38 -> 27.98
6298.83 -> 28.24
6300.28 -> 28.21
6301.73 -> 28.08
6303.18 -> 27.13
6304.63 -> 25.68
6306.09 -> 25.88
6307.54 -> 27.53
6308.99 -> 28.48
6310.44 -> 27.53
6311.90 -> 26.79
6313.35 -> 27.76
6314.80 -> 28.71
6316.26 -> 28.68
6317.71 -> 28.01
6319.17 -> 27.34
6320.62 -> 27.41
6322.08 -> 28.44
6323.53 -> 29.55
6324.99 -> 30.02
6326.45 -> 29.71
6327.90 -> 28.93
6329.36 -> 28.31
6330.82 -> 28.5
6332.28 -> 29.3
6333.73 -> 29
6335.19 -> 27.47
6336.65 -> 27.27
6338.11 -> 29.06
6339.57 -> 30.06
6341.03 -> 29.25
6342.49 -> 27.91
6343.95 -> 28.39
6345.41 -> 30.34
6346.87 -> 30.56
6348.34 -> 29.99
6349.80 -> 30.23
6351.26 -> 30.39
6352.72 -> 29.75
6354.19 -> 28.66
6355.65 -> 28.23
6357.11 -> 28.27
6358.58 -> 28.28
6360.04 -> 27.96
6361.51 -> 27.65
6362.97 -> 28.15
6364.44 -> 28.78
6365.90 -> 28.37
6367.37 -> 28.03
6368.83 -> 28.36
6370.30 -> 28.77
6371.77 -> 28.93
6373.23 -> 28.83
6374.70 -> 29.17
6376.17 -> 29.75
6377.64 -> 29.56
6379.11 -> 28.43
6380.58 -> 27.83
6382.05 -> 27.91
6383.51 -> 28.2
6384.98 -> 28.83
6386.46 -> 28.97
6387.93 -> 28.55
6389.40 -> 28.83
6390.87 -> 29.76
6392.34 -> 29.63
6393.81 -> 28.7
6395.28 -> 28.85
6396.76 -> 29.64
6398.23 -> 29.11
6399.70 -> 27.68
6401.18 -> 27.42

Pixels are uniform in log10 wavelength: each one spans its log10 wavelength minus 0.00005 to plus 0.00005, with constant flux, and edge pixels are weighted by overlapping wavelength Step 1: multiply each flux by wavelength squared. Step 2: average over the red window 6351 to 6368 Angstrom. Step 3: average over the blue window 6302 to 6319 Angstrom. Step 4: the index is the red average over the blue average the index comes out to 1.05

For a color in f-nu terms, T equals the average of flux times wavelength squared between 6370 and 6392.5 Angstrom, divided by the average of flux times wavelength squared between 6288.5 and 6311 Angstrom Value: 1.06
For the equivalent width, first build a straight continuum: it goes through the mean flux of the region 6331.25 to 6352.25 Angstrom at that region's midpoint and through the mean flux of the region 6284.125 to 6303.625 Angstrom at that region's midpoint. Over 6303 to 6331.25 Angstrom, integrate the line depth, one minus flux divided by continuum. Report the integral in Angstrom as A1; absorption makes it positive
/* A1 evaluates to 0.8 Angstrom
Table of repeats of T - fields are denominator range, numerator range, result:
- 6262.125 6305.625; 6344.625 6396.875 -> 1.06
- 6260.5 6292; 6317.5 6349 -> 1.05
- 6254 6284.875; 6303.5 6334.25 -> 1.04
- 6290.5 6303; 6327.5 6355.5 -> 1.04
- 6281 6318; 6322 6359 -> 1.05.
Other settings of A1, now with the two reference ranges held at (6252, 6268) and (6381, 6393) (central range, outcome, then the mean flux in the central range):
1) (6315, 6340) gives -0.8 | 28.6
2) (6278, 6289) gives -0.7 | 28.6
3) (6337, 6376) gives -0.9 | 28.9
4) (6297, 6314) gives 0.0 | 27.4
